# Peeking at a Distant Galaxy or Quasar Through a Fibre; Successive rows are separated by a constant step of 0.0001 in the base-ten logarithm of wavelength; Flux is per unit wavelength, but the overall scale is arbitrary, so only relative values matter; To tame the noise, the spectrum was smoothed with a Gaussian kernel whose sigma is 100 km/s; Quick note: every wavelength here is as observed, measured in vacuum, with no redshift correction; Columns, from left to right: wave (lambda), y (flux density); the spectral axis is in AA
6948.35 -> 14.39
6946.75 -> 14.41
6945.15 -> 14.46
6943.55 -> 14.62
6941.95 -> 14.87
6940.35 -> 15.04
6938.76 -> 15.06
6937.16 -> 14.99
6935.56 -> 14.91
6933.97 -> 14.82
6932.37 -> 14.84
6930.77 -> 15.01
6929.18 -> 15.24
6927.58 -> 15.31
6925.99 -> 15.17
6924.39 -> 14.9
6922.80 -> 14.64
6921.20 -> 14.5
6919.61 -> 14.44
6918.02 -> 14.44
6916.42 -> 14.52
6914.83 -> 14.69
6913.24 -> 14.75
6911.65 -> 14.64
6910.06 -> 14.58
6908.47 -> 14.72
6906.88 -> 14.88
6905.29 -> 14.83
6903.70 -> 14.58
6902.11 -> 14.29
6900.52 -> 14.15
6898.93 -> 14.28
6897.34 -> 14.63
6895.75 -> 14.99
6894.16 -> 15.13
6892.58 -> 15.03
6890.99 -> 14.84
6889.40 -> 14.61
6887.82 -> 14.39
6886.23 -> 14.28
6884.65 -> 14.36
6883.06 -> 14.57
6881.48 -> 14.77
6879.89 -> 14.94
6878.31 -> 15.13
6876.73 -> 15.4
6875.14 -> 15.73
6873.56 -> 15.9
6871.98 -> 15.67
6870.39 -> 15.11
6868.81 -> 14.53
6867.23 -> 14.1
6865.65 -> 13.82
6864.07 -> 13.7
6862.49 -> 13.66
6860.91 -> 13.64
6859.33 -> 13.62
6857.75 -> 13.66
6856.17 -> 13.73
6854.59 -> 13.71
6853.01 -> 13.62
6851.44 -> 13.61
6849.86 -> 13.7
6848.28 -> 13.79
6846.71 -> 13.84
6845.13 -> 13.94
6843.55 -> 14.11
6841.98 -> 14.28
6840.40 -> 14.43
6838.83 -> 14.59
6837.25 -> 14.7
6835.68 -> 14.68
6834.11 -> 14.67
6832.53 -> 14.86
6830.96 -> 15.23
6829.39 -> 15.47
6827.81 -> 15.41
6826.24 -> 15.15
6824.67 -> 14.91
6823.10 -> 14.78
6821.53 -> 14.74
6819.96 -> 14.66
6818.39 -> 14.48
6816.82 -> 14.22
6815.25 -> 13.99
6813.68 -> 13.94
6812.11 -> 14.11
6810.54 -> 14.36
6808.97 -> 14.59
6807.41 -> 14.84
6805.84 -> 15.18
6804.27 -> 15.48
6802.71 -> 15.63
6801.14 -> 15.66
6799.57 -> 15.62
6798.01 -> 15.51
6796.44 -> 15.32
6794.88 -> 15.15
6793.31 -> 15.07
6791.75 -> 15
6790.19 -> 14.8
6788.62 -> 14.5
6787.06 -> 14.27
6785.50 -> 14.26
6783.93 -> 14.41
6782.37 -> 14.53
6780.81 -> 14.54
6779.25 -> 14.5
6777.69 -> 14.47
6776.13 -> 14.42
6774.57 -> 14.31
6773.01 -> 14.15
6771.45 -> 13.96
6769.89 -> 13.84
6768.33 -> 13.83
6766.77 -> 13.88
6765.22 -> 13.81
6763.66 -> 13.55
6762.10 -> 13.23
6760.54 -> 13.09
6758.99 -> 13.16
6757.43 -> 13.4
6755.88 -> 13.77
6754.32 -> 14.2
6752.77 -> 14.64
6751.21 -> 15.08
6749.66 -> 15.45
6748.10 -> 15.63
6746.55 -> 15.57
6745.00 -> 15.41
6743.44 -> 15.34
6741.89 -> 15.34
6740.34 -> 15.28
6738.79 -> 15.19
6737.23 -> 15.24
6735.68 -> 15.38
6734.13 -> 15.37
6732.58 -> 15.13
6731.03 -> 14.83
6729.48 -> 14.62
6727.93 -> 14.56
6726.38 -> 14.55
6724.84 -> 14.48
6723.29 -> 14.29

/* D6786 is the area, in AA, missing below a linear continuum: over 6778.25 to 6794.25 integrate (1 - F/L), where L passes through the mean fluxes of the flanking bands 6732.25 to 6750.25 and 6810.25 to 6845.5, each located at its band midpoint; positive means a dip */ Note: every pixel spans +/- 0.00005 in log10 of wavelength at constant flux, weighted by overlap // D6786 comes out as 0.4 AA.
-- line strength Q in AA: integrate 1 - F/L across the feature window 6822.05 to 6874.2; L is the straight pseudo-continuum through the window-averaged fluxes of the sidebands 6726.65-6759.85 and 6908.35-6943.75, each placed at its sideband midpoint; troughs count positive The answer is 1.6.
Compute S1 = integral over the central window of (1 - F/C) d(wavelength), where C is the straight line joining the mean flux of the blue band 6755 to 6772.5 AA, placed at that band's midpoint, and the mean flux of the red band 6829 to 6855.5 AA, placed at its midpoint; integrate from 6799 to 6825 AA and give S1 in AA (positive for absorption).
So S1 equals -1.4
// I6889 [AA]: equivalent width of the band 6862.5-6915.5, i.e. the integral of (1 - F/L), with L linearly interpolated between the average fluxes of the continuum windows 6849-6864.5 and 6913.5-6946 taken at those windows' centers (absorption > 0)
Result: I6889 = -2.0 AA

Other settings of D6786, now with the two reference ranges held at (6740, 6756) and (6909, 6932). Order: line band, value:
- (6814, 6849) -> 0.86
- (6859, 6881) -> 0.31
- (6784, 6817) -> 0.38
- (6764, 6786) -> 1.26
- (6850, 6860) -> 0.83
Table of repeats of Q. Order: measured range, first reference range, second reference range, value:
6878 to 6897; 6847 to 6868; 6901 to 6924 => -0.7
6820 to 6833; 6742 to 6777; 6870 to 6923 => -0.5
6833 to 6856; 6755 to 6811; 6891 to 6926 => 0.7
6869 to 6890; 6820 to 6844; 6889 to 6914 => -0.4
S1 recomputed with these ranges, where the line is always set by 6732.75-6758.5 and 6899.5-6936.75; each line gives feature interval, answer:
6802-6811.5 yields -0.1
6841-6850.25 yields 0.5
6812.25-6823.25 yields 0.4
